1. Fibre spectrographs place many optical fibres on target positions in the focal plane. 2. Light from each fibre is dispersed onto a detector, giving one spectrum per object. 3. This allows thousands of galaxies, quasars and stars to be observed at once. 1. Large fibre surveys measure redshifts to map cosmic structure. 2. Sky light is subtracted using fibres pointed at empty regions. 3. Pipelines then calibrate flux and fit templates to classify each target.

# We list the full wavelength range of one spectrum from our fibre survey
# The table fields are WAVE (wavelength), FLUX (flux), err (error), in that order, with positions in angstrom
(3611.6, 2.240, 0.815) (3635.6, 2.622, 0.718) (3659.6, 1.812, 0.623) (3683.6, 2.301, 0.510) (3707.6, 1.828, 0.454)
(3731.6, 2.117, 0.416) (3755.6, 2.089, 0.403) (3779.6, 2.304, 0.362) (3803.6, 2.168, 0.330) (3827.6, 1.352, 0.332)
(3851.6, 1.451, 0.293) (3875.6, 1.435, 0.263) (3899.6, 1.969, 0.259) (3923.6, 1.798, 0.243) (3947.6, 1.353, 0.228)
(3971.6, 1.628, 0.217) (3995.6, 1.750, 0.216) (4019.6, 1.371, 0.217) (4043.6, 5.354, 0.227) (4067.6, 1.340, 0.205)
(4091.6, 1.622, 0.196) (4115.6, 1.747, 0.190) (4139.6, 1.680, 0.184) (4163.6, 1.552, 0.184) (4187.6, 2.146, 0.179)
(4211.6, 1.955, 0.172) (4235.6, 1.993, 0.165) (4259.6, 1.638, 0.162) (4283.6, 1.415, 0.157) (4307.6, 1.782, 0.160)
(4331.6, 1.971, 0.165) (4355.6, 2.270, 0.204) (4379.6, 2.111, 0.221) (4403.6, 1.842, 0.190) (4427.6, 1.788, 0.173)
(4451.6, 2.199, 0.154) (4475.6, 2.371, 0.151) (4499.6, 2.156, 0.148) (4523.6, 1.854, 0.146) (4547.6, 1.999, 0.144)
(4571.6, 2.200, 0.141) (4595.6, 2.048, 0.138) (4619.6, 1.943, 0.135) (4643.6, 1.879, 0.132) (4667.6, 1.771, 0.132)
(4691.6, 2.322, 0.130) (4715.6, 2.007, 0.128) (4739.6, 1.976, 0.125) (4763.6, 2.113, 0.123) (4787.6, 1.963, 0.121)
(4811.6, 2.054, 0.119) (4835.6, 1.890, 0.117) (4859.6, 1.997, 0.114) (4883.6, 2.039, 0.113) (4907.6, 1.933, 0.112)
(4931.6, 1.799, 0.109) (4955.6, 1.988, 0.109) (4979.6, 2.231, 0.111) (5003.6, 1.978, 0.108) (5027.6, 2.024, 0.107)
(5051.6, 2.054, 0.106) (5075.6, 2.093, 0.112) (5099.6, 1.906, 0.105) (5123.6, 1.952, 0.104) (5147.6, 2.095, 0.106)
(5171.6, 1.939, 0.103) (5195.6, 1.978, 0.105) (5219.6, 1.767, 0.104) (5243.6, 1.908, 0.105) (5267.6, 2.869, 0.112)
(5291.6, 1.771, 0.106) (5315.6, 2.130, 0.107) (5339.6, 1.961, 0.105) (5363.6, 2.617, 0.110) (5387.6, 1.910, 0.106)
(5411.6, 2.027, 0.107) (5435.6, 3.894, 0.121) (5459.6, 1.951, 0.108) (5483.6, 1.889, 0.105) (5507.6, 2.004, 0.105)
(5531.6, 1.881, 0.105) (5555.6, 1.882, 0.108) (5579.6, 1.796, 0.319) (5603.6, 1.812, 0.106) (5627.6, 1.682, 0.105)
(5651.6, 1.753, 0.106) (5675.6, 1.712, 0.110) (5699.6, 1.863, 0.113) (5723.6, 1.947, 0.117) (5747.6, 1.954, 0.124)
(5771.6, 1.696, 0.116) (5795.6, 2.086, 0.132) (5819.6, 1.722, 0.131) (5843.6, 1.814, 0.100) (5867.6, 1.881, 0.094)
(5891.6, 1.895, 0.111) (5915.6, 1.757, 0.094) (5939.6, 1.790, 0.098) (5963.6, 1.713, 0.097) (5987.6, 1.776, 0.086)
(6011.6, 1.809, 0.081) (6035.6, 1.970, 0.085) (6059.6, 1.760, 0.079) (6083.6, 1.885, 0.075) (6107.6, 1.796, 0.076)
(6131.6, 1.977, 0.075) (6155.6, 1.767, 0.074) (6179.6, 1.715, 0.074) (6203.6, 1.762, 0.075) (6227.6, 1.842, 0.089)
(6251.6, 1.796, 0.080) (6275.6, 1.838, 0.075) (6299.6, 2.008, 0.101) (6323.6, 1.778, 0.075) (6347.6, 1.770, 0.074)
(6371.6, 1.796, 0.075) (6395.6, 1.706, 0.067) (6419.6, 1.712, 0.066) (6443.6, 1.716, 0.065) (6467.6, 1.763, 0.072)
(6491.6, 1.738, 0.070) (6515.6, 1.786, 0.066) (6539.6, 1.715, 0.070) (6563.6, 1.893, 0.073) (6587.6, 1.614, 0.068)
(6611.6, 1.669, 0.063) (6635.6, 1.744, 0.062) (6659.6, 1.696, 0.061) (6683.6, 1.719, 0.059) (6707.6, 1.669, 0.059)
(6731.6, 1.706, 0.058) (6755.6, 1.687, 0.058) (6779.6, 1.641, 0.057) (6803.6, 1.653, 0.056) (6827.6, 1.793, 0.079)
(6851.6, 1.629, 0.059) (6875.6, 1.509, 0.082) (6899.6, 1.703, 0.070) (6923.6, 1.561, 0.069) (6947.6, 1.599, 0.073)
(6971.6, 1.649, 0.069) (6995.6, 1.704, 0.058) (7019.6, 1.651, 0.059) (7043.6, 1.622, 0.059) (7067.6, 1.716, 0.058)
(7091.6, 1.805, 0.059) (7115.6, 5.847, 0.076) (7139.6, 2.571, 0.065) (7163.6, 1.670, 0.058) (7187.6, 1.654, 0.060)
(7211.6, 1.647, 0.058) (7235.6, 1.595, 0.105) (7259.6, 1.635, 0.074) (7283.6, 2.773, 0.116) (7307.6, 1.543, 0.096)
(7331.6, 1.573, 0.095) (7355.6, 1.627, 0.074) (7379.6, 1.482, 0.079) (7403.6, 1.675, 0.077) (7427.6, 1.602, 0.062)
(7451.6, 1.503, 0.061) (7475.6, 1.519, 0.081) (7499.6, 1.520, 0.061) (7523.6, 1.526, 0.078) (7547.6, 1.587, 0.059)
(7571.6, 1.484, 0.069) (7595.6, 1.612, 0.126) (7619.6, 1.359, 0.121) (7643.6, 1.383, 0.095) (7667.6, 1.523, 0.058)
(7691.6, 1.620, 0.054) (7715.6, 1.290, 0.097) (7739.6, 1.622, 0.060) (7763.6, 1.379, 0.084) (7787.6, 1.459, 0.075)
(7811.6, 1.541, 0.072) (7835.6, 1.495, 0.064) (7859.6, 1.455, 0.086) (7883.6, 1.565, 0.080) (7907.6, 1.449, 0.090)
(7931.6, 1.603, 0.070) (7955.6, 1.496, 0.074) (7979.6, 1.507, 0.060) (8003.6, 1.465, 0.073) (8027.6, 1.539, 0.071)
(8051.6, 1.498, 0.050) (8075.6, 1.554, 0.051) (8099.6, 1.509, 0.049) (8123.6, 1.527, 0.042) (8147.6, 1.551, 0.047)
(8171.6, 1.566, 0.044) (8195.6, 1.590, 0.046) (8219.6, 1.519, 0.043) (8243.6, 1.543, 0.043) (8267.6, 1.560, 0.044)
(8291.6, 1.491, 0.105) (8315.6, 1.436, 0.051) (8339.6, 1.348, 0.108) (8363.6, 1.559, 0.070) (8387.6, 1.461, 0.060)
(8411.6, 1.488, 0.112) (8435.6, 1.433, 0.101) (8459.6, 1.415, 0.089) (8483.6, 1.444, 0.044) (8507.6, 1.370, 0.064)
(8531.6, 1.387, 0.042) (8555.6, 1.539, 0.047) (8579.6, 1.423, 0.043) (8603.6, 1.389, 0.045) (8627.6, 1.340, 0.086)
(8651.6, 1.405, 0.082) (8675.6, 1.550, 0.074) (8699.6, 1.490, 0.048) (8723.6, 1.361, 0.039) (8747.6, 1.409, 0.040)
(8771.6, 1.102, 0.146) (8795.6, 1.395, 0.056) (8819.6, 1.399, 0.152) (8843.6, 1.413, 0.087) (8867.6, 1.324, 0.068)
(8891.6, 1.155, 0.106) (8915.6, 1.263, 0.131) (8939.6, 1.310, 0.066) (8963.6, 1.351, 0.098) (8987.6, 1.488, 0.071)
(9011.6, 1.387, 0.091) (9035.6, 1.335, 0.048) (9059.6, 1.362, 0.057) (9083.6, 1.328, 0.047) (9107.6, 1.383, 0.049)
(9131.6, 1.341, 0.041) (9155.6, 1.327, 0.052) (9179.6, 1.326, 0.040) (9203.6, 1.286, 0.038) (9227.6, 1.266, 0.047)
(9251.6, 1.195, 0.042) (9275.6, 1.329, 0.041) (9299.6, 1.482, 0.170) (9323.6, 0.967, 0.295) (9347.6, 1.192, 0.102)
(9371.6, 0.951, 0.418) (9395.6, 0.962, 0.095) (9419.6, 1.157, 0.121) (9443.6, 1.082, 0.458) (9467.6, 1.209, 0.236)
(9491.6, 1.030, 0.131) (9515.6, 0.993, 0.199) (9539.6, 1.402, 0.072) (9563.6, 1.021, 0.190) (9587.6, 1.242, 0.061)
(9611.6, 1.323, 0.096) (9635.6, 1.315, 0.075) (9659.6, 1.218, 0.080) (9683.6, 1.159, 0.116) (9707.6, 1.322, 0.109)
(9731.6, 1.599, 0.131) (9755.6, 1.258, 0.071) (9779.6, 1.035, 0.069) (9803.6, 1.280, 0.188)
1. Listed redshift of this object 0.083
